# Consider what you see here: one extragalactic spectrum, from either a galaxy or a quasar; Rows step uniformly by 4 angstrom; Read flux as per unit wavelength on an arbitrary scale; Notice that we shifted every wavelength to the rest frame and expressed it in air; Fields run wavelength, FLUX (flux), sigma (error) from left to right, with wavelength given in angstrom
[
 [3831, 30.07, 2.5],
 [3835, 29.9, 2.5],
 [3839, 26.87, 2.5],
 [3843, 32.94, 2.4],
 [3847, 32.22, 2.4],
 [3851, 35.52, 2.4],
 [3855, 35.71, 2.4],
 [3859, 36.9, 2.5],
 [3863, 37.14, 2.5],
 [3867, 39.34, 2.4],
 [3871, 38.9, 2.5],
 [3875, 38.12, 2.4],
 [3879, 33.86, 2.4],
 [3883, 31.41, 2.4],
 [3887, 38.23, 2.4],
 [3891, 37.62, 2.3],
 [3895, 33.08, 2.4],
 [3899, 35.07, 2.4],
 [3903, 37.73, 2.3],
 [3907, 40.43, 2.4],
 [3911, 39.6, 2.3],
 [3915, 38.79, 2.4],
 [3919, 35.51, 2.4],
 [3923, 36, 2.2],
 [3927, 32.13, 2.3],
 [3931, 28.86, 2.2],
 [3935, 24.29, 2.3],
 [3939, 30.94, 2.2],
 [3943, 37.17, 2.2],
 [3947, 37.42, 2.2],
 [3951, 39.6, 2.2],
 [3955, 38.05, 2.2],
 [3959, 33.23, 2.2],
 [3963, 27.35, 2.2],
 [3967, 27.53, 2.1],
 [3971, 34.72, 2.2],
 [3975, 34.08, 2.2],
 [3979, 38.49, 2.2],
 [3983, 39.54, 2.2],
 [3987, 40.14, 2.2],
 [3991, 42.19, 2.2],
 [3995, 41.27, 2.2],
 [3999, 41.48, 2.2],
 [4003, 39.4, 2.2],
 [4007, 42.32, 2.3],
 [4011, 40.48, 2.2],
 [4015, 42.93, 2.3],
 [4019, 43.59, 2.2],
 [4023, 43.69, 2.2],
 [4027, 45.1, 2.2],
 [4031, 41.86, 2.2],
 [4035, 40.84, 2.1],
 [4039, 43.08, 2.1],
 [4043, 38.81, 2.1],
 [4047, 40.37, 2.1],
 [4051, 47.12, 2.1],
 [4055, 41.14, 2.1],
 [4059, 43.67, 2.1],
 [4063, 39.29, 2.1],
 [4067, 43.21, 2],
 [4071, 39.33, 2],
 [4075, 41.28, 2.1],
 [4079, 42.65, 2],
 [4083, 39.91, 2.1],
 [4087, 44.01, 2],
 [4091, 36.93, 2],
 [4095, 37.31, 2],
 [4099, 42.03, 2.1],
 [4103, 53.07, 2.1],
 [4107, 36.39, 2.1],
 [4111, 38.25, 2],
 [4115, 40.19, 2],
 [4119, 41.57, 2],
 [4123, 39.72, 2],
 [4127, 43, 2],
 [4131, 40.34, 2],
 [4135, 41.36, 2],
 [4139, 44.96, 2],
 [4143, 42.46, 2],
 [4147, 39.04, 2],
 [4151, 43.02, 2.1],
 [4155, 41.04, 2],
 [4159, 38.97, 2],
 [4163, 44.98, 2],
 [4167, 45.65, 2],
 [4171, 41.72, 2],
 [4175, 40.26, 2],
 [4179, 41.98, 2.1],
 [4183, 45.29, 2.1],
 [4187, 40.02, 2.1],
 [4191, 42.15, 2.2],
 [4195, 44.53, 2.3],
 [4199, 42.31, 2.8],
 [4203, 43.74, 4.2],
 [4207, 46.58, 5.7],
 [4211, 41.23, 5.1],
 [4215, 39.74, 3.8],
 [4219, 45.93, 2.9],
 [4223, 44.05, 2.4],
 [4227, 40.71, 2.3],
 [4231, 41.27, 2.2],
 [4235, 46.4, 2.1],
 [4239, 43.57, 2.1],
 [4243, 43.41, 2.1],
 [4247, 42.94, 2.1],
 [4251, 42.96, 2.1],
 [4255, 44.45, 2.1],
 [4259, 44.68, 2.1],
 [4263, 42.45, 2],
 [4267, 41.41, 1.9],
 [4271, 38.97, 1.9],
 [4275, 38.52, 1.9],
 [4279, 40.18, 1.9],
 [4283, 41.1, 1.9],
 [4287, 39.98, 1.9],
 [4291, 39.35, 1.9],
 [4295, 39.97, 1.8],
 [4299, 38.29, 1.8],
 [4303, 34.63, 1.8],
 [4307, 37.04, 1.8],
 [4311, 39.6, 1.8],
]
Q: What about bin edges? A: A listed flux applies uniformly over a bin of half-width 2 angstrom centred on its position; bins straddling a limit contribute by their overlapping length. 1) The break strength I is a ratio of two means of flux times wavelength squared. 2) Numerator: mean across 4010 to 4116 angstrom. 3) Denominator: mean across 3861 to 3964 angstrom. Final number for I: 1.3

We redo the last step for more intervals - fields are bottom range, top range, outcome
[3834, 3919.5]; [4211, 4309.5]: 1.39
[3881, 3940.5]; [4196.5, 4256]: 1.46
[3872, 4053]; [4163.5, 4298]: 1.28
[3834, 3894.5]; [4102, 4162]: 1.35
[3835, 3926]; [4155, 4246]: 1.40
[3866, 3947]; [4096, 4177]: 1.33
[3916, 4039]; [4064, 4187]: 1.19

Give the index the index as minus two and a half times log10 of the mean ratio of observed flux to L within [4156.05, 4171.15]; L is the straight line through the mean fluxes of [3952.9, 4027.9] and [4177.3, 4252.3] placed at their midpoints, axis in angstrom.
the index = -0.02 mag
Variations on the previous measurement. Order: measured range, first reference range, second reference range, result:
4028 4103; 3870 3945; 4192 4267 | -0.07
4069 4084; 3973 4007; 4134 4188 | 0.00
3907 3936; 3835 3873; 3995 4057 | 0.10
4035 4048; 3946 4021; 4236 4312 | -0.06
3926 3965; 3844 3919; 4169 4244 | 0.15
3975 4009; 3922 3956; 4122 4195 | -0.13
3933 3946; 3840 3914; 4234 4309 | 0.18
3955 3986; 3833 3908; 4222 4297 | 0.09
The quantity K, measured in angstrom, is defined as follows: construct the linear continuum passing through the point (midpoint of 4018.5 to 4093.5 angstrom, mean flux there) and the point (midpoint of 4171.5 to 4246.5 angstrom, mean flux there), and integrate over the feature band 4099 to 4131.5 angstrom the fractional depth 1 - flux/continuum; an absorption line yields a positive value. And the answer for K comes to 0.5 angstrom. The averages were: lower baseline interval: 41.8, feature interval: 41.7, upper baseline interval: 42.9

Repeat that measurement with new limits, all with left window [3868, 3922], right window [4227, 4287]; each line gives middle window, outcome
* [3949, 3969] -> 2.44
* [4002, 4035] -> -3.21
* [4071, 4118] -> -1.48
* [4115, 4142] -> -0.97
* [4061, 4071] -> -0.38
